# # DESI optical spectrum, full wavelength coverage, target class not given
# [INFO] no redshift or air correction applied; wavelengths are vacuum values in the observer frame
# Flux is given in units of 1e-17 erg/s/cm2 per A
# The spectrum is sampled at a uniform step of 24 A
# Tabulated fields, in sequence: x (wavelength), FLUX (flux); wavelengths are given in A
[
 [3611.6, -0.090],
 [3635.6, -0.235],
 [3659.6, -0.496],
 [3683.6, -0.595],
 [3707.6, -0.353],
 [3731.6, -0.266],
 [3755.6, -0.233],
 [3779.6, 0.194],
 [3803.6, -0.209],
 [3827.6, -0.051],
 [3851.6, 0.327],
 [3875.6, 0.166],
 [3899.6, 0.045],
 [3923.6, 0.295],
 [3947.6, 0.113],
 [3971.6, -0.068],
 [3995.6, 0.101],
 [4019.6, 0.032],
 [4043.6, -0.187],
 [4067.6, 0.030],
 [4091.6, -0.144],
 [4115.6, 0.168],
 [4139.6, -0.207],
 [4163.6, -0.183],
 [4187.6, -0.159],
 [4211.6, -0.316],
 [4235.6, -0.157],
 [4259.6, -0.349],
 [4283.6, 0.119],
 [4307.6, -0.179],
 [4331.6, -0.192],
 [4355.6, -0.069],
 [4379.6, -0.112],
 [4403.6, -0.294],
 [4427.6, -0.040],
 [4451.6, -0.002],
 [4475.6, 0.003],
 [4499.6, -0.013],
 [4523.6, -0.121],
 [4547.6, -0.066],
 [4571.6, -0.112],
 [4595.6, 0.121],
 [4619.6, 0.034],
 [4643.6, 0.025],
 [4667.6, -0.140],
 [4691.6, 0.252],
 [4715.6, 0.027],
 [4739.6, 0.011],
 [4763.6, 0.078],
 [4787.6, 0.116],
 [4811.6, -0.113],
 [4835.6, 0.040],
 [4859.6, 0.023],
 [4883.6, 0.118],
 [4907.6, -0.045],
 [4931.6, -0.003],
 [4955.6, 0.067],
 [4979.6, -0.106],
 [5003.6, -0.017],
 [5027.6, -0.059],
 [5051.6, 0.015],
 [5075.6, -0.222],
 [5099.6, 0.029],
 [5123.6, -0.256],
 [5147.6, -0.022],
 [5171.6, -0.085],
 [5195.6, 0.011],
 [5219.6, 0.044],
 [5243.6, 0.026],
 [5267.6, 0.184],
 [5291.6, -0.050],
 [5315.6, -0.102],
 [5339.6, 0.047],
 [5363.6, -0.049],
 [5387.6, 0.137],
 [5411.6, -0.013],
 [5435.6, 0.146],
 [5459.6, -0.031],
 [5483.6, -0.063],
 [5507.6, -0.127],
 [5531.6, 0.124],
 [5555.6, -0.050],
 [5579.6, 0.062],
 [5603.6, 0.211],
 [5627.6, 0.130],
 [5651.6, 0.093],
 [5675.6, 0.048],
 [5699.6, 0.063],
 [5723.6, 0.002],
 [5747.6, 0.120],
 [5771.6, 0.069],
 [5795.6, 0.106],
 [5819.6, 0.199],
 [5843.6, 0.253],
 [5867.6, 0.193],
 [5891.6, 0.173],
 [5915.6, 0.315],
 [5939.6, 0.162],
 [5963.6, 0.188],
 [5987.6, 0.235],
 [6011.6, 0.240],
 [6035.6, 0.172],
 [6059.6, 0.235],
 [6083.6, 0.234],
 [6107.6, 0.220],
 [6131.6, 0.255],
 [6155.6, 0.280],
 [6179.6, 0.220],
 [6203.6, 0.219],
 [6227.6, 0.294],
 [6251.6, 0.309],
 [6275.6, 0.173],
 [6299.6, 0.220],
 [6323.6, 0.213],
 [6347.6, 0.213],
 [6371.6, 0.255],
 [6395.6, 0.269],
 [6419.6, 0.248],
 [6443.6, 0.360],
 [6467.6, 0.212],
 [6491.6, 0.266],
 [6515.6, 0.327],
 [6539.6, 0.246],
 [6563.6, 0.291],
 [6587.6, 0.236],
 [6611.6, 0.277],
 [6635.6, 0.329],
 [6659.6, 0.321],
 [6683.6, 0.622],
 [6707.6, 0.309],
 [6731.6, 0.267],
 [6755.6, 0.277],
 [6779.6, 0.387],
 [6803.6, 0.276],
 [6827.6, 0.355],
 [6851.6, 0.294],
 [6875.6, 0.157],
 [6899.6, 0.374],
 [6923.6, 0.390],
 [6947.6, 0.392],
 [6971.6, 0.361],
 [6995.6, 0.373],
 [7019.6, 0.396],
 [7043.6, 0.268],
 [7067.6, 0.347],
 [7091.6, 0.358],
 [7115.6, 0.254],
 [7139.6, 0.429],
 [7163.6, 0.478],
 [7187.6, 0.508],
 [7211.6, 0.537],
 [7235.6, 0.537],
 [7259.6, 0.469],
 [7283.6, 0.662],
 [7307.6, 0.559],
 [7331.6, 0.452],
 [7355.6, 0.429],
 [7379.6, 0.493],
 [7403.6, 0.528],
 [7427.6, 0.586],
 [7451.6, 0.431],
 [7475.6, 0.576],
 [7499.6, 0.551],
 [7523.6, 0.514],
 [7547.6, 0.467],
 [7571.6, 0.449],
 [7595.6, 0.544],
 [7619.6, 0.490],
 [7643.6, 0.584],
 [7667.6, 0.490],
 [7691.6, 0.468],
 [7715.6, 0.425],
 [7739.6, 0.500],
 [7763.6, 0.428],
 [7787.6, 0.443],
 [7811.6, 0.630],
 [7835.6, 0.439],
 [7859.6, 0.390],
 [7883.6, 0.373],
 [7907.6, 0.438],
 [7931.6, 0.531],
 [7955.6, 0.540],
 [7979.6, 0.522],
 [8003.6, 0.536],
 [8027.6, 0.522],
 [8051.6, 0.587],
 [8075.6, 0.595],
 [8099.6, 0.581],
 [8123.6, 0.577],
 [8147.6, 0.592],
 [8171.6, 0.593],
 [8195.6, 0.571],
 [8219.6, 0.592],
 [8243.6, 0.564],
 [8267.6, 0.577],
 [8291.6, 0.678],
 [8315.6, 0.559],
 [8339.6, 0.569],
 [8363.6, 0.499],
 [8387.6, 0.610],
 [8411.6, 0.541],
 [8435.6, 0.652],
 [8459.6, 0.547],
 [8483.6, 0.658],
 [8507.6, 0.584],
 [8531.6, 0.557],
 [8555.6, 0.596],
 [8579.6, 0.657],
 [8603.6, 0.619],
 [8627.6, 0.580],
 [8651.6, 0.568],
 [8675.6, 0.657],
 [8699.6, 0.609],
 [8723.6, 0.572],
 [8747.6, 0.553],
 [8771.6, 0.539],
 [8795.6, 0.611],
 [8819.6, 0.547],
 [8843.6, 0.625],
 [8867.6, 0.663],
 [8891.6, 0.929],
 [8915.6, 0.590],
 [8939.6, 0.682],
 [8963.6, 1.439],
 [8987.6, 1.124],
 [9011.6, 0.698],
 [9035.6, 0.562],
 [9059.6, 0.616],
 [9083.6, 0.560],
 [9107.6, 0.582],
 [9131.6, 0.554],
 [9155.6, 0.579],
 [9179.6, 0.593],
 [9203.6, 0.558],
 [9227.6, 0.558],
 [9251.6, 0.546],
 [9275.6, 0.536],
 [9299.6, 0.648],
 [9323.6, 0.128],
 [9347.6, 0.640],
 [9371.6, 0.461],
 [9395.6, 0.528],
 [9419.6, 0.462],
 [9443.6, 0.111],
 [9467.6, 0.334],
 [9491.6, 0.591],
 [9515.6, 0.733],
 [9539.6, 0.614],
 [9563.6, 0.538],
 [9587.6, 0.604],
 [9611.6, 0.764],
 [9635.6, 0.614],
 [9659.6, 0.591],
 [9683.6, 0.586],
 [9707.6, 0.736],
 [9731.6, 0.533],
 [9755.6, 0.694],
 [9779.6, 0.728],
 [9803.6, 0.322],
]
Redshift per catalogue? 0.792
